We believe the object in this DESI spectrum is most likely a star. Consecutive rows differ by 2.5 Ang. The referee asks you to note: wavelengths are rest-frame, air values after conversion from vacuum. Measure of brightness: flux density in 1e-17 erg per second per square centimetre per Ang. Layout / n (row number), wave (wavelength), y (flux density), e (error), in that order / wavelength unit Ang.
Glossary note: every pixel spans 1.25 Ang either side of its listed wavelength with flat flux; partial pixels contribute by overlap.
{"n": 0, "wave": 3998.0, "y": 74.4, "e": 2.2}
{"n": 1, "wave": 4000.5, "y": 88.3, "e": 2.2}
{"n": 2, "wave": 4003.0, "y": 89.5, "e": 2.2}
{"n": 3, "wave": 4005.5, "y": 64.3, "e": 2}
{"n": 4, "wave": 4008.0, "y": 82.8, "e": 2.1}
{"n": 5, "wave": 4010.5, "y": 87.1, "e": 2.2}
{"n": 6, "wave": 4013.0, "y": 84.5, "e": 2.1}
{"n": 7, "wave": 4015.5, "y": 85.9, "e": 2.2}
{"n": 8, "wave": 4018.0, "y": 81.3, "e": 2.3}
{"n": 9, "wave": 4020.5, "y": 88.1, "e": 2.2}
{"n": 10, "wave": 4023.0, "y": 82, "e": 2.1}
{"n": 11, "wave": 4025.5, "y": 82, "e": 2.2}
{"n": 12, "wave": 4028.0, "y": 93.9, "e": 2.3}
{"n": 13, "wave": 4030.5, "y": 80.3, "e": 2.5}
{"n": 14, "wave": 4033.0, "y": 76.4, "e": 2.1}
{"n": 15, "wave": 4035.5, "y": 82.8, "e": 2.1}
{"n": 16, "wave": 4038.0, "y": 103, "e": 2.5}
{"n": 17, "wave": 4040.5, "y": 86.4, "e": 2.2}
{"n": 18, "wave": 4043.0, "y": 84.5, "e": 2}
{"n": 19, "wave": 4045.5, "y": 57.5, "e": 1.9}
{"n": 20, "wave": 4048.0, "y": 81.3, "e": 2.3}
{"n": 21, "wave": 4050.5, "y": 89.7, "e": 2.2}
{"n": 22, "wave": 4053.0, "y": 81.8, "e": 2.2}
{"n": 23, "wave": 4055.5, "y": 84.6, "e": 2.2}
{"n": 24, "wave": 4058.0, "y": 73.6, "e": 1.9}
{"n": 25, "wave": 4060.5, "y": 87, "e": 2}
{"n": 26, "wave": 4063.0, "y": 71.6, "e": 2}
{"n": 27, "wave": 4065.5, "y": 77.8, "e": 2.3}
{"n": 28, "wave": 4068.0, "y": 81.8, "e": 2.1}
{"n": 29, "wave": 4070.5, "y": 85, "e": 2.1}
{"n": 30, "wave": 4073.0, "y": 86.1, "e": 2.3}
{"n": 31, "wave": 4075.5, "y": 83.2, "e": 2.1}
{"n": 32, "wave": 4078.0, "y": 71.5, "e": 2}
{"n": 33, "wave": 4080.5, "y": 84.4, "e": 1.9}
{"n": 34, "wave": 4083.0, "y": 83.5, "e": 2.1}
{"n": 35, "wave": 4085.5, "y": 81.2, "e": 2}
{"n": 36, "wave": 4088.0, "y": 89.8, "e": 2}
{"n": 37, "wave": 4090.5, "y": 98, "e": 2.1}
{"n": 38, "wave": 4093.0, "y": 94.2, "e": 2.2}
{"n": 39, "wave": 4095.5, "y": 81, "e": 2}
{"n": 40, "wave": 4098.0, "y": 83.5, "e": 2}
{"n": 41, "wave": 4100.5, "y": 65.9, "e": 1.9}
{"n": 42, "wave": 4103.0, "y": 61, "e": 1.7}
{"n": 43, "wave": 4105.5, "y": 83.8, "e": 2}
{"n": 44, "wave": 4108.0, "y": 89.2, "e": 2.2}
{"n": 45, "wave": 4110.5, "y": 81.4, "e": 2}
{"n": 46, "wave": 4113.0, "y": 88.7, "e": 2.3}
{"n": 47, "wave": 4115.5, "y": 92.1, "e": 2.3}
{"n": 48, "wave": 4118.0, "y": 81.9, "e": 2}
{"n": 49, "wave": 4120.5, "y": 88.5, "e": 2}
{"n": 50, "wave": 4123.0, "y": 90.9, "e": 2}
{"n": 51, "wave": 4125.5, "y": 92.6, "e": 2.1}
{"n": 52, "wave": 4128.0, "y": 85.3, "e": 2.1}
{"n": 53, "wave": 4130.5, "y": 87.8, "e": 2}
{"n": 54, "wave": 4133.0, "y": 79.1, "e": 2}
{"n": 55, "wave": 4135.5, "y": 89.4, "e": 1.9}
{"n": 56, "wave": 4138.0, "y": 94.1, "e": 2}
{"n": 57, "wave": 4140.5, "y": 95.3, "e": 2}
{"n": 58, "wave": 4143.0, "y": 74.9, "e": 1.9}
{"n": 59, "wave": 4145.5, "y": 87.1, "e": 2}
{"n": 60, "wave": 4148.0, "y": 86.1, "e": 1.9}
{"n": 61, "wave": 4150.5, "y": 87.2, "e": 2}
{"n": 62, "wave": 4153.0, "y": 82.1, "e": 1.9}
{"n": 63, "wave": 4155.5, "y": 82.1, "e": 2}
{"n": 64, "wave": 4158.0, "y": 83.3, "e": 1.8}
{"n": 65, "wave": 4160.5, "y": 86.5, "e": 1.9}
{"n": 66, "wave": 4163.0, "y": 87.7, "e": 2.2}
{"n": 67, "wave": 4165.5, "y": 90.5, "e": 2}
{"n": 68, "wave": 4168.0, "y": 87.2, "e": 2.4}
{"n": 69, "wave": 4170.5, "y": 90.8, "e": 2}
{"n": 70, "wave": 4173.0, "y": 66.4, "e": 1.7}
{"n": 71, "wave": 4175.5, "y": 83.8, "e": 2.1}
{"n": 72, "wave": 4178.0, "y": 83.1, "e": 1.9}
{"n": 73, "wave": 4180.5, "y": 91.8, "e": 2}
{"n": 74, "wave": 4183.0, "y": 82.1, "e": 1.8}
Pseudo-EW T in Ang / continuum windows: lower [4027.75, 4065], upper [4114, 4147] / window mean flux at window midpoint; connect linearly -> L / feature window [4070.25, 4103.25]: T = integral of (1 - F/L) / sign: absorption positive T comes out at 0.80 Ang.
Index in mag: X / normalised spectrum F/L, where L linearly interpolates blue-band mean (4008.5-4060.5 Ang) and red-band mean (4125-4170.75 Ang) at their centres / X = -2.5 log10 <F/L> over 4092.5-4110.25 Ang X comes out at 0.079 mag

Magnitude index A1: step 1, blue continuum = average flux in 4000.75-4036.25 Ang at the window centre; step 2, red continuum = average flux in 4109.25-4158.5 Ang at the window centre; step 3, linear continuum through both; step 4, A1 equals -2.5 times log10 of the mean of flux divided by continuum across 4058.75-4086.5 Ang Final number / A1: 0.05 mag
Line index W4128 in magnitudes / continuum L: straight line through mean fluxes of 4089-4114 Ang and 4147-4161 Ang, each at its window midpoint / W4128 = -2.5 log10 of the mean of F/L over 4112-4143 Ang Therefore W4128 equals -0.06 mag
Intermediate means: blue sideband 82.7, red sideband 84.4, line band 88.2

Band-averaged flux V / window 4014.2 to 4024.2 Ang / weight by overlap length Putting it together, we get 84.3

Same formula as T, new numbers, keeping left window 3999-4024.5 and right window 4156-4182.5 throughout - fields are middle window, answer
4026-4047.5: 0.1 Ang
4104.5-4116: -0.3 Ang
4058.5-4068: 0.6 Ang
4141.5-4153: 0.1 Ang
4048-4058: 0.0 Ang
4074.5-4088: 0.4 Ang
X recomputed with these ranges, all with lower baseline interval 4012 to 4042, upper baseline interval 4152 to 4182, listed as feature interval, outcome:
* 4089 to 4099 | -0.05 mag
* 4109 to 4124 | -0.03 mag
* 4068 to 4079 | 0.05 mag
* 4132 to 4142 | -0.06 mag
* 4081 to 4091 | -0.02 mag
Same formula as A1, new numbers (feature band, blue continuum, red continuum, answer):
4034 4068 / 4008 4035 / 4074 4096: 0.039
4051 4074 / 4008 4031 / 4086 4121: 0.043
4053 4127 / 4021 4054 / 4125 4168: 0.021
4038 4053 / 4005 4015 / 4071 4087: -0.005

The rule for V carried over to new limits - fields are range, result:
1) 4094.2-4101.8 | 76.8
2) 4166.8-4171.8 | 88.8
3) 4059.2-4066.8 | 78.8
